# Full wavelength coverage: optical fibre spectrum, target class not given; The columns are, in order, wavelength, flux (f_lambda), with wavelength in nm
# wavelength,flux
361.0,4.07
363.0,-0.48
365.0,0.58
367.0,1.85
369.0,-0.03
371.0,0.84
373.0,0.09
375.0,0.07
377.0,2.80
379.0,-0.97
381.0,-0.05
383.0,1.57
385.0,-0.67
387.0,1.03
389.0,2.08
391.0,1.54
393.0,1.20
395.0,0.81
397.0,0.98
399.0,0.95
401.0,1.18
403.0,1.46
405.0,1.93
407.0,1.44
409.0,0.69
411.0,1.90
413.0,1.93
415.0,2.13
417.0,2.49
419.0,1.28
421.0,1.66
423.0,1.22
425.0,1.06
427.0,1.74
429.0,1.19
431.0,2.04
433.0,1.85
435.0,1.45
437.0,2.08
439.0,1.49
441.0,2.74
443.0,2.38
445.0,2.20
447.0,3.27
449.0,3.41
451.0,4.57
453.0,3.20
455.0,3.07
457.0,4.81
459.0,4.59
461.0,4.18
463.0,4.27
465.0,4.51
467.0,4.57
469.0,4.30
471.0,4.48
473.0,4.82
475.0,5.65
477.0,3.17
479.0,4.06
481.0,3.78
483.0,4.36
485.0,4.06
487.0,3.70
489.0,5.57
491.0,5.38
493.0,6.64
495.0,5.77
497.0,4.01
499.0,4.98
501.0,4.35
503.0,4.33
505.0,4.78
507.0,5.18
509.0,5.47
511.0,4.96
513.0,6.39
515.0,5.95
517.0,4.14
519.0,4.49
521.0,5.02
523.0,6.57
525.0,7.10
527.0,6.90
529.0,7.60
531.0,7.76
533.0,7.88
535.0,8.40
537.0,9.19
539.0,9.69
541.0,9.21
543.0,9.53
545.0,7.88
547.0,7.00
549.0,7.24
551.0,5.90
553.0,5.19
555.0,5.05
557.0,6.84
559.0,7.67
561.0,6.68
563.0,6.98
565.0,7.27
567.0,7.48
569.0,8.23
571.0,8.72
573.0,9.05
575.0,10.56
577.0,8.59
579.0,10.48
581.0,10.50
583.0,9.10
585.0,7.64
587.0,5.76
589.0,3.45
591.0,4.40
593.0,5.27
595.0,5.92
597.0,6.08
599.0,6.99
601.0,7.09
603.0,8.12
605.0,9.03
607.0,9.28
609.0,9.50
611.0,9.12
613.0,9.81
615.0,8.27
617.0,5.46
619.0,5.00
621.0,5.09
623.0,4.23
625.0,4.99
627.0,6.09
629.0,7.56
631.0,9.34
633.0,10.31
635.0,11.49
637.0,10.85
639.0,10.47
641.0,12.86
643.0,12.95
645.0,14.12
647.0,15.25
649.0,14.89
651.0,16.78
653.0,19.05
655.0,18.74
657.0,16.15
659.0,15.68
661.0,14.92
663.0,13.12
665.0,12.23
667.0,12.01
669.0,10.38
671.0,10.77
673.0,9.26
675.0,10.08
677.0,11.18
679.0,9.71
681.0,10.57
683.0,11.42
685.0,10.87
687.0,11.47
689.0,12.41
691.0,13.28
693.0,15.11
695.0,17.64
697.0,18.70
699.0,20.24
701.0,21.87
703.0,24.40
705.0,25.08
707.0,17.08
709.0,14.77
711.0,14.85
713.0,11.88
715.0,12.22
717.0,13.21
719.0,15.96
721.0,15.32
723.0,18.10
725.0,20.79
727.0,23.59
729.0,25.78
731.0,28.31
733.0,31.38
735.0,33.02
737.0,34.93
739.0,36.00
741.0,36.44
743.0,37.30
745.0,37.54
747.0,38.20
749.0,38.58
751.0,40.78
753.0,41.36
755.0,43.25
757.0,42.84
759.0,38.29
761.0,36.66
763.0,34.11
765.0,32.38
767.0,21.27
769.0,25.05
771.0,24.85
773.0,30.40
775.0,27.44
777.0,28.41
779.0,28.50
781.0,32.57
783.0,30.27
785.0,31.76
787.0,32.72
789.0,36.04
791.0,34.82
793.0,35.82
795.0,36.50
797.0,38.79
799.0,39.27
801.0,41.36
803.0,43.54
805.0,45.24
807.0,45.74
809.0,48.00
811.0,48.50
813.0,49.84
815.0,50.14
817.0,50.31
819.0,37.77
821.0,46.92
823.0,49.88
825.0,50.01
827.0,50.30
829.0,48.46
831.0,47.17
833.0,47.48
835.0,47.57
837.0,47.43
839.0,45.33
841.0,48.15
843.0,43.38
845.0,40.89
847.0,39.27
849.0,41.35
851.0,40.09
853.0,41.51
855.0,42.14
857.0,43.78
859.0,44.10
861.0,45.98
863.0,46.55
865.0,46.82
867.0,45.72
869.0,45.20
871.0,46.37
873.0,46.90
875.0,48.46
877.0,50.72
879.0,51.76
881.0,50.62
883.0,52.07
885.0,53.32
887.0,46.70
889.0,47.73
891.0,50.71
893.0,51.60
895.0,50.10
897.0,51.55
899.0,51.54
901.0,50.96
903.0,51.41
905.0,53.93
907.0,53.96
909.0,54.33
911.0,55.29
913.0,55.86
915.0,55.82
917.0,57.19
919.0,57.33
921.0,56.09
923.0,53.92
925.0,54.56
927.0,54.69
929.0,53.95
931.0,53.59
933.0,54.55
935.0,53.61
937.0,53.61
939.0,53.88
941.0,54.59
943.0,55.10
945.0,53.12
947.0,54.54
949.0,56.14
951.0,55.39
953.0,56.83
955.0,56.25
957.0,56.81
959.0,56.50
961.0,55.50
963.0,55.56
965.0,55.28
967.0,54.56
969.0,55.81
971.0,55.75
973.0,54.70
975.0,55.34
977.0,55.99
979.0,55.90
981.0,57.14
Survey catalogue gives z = 0.00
